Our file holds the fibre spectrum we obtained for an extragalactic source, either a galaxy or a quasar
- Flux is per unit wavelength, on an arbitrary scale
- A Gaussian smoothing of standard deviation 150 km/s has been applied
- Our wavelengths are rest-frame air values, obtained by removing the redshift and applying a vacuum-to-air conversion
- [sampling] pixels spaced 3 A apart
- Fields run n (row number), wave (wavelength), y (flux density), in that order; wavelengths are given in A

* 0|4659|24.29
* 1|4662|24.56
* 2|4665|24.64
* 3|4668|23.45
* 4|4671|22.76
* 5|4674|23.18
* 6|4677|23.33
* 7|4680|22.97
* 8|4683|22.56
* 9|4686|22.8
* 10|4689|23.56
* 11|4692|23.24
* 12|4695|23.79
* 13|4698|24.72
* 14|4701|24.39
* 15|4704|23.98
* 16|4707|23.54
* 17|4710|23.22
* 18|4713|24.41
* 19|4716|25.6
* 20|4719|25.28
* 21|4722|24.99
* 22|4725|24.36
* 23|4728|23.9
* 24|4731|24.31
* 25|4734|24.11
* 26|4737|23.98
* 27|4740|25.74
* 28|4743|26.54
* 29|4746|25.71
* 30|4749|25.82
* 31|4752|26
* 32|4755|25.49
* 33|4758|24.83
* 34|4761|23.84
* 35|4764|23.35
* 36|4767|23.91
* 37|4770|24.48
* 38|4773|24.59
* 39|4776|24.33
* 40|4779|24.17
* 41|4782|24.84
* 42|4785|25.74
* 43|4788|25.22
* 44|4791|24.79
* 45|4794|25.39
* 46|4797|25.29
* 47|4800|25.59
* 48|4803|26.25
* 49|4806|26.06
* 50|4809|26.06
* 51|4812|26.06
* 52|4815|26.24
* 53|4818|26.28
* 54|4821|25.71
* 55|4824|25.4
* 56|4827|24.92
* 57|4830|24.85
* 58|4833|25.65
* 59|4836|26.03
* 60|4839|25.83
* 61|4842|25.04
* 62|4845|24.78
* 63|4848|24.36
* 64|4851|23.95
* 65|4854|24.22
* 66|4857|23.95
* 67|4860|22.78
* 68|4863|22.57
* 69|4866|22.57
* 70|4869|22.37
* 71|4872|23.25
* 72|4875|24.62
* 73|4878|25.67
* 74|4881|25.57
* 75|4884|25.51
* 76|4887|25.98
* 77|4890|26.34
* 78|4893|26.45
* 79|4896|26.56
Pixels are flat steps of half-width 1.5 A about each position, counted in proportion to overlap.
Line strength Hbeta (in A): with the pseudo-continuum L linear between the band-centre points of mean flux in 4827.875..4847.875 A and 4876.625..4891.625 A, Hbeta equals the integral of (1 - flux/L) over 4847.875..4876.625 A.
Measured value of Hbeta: 2.4 A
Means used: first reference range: 25.3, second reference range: 25.8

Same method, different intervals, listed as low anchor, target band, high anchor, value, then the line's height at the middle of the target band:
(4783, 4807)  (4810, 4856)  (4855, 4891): -0.7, 24.9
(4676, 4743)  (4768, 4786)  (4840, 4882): -0.4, 24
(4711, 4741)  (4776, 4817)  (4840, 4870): -2.3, 24.1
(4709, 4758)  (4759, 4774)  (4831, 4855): 0.6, 25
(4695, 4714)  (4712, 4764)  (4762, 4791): -1.5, 24.2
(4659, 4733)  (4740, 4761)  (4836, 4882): -1.4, 24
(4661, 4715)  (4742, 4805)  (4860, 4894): -2.7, 24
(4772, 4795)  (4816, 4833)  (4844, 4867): -0.9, 24.2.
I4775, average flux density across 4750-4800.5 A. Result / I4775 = 24.8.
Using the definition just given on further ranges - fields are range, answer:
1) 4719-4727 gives 24.7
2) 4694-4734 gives 24.3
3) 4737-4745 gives 25.7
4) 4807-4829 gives 25.8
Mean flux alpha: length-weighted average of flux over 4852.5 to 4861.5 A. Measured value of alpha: 23.6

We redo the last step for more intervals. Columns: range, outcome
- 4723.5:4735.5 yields 24.2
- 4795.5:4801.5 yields 25.4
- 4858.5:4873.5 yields 22.7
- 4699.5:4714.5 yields 23.9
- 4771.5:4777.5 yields 24.5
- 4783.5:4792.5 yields 25.2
